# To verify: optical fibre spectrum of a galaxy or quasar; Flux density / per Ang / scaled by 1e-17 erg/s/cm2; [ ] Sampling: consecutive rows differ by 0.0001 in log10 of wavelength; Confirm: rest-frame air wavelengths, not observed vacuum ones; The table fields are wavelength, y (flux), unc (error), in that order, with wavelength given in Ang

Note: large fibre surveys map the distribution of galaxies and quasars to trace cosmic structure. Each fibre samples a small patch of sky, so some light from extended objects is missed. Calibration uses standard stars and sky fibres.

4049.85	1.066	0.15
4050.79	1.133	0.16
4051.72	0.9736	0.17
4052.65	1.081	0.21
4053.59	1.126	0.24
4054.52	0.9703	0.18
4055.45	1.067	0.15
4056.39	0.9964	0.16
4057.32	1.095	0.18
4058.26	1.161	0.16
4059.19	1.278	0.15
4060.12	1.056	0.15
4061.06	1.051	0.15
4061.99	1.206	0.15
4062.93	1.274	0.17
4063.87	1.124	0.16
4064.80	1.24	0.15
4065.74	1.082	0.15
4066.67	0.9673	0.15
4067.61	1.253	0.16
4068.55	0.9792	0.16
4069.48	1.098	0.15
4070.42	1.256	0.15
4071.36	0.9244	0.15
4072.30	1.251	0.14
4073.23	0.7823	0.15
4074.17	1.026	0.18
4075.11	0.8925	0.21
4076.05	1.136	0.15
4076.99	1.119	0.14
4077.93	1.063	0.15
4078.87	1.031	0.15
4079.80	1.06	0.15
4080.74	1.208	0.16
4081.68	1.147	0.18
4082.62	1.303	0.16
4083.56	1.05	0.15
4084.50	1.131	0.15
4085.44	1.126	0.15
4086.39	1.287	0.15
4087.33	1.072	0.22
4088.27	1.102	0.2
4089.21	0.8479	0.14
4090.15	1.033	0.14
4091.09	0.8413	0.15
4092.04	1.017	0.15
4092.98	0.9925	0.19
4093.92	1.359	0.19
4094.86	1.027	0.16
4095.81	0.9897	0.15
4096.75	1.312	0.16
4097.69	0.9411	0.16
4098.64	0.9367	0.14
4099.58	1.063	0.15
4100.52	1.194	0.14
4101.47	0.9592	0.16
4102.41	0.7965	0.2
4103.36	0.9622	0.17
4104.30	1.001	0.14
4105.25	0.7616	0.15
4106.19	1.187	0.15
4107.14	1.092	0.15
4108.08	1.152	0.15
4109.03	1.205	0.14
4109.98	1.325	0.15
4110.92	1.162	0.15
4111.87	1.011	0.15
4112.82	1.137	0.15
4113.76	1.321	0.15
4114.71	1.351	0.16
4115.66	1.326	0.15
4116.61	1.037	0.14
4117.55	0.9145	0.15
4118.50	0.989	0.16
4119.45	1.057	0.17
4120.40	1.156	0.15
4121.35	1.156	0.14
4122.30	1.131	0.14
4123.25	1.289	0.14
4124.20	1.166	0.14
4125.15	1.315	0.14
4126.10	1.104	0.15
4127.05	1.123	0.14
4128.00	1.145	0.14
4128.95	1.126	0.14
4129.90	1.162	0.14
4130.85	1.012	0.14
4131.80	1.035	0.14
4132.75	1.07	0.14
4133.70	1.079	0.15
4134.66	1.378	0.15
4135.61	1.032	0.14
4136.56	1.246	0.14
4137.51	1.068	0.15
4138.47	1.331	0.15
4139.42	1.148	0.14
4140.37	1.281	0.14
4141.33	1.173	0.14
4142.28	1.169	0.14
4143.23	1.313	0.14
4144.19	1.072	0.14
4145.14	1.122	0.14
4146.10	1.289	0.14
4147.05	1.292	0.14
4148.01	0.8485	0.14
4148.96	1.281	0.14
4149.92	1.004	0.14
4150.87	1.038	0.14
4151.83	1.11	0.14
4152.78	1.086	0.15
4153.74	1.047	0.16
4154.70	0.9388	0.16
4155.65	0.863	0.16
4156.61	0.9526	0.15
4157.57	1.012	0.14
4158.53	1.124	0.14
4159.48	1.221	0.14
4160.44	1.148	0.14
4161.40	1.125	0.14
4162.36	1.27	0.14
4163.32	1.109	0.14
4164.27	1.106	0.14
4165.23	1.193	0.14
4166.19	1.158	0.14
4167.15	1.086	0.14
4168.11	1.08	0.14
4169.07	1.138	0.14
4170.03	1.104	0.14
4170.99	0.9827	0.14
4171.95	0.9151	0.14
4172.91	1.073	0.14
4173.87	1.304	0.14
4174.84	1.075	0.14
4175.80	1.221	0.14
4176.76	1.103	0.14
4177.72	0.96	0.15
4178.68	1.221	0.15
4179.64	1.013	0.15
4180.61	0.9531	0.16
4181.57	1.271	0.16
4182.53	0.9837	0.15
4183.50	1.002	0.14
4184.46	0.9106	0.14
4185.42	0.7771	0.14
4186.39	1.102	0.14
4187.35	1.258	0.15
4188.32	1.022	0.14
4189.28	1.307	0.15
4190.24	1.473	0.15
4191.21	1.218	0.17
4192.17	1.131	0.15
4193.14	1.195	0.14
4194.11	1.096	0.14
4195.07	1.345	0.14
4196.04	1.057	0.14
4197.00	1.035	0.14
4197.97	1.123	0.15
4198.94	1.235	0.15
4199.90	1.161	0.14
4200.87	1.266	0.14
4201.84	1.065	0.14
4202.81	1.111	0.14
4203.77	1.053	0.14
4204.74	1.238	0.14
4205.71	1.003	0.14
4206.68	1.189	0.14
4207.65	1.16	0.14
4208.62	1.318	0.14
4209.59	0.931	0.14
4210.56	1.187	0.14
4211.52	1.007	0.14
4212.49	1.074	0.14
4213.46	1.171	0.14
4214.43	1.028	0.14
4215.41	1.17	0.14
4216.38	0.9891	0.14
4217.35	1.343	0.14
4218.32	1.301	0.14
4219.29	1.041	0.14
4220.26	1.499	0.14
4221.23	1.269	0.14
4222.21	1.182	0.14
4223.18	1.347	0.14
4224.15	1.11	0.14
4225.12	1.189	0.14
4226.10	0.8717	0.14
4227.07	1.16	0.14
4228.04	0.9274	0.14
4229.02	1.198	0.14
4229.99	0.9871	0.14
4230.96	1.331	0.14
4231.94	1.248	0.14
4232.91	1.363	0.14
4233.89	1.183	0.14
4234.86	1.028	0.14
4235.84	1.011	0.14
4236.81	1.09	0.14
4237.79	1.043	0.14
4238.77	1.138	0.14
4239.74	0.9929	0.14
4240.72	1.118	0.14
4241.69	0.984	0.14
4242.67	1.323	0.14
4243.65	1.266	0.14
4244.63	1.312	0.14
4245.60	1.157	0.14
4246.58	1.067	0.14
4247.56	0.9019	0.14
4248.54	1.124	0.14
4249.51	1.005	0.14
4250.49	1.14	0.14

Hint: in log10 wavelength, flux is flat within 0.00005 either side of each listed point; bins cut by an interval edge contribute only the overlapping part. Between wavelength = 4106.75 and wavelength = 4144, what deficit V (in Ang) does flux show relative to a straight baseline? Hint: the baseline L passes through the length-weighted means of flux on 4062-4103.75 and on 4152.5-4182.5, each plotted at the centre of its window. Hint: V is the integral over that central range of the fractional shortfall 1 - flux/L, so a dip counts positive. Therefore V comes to -2.67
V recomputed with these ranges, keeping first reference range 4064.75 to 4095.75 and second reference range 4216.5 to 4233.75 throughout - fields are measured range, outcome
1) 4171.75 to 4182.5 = 0.51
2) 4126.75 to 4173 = 0.70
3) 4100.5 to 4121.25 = 0.16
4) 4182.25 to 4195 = 0.46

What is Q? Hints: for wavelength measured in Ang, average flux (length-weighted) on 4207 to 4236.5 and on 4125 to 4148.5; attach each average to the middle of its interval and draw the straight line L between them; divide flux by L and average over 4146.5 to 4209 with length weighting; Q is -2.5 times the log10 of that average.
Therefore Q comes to 0.04 mag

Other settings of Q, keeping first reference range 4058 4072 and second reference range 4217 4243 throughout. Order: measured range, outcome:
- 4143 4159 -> 0.07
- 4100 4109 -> 0.12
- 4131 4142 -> -0.02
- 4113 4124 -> -0.02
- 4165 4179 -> 0.04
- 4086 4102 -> 0.08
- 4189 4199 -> -0.04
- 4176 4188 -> 0.10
